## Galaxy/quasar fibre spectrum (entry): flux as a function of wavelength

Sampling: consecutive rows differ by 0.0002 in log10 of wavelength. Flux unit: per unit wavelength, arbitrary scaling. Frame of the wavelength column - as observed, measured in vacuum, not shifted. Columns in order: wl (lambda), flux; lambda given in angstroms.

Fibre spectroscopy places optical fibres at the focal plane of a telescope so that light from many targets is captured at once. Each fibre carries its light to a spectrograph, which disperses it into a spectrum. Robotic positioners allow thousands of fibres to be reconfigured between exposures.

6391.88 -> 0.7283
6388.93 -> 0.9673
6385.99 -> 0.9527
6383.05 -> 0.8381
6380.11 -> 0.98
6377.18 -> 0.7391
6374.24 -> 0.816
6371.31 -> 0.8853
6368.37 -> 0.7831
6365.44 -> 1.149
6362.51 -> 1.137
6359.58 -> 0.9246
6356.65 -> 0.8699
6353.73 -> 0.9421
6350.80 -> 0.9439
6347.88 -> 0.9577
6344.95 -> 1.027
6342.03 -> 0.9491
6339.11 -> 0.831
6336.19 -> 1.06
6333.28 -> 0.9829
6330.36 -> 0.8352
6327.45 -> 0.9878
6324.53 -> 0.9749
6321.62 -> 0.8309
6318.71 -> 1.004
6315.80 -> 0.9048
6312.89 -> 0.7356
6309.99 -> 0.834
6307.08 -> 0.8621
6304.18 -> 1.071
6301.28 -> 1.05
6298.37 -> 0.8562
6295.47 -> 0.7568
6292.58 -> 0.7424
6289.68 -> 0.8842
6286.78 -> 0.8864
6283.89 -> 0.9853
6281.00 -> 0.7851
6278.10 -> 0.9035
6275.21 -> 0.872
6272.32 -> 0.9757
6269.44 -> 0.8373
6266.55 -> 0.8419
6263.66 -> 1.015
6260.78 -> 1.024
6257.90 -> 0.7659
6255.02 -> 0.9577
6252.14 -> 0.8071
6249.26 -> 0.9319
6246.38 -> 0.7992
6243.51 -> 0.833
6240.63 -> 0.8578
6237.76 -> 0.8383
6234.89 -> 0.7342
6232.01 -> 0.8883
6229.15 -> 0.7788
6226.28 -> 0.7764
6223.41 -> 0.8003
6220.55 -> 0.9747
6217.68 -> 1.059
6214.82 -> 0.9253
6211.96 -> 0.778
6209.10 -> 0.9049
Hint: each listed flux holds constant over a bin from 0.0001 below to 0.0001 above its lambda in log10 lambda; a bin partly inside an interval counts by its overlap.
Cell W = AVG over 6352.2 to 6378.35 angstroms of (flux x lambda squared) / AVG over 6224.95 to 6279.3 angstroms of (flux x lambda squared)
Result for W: 1.10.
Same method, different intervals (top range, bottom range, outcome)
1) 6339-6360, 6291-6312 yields 1.08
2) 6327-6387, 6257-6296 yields 1.08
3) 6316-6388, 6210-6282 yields 1.11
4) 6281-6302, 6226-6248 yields 1.08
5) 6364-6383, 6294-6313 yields 1.02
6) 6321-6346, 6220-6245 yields 1.18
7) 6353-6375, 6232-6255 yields 1.17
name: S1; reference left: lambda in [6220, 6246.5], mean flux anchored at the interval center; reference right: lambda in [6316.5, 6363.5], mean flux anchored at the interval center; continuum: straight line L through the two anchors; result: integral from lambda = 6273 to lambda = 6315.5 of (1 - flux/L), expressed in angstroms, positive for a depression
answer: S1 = 1.0 angstroms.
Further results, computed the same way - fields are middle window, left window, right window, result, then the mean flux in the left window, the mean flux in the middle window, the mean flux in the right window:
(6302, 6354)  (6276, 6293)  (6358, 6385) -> -2.12 angstroms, 0.872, 0.931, 0.917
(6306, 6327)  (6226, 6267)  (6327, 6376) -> 0.74 angstroms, 0.859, 0.883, 0.944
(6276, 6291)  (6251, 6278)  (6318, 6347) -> 0.42 angstroms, 0.901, 0.888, 0.947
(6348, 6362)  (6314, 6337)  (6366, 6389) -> -0.54 angstroms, 0.941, 0.939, 0.875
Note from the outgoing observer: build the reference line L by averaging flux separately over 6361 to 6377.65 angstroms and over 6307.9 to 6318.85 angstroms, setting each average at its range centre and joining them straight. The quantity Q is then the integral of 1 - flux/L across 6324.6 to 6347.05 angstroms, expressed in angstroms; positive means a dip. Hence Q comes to -1.8 angstroms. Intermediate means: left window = 0.853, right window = 0.929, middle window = 0.954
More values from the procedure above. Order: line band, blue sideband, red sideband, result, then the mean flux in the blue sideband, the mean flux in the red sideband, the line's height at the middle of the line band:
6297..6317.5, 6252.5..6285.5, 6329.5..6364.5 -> 0.60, 0.903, 0.96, 0.931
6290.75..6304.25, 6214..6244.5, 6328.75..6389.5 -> 0.31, 0.859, 0.932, 0.897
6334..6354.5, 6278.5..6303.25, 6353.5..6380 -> -1.24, 0.874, 0.919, 0.905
